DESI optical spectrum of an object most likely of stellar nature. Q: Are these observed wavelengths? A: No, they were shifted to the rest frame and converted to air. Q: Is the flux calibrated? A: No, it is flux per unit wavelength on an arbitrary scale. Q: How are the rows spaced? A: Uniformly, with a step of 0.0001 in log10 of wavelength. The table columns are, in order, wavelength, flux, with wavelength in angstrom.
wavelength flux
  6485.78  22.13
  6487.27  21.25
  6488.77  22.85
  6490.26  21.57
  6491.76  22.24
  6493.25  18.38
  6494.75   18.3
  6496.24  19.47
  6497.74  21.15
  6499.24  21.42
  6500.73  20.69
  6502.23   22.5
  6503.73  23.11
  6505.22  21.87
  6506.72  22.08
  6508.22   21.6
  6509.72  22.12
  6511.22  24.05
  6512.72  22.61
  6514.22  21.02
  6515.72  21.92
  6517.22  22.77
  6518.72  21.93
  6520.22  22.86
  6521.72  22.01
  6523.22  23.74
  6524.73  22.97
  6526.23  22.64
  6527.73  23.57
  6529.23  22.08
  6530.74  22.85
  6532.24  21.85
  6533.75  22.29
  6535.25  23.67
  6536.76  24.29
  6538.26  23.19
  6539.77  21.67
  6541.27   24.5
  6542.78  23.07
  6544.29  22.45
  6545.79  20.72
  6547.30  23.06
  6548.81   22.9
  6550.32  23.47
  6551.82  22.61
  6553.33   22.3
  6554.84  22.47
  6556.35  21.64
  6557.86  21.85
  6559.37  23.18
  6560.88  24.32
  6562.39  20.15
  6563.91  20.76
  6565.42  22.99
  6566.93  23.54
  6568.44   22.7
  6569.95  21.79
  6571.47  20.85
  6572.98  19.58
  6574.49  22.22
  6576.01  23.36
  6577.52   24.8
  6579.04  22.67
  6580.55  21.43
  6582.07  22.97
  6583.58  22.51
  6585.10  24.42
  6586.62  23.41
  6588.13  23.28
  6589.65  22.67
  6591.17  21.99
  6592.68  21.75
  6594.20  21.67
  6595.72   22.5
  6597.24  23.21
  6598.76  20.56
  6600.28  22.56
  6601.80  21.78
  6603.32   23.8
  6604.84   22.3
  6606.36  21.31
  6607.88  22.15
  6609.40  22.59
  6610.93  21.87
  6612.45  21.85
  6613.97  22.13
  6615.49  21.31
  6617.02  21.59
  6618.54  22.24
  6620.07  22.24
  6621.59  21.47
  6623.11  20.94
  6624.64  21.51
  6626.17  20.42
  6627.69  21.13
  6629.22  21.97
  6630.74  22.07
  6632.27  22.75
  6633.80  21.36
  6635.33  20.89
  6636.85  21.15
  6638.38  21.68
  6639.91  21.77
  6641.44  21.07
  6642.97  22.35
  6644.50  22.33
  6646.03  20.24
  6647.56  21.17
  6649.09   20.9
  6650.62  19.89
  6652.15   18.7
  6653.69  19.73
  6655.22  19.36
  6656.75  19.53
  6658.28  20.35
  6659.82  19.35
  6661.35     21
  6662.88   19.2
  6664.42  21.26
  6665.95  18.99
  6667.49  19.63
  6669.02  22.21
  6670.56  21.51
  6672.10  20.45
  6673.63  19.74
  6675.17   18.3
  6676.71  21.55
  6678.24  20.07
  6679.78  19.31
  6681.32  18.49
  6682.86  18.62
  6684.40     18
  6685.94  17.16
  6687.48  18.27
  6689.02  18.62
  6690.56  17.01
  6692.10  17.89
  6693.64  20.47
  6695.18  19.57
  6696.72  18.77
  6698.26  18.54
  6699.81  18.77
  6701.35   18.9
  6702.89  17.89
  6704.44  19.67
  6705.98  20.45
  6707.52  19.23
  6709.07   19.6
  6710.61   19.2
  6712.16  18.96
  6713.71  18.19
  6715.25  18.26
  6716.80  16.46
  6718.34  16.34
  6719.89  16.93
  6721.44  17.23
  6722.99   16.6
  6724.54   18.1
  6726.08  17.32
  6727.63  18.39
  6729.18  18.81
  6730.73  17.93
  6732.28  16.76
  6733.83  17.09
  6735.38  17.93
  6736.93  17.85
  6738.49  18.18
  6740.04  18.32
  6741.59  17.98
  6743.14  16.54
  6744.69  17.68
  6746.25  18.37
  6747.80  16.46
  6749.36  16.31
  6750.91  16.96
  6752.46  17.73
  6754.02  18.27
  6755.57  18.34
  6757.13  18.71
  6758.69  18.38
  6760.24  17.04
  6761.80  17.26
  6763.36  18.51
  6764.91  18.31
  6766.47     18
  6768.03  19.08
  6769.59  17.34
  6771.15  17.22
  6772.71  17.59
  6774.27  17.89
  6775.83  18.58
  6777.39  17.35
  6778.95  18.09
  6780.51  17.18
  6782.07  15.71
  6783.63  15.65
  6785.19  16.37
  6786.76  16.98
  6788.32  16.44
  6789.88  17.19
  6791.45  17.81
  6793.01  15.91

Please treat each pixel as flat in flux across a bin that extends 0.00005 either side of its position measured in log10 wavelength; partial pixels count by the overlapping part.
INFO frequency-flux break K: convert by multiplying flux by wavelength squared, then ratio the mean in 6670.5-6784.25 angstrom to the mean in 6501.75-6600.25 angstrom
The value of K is 0.85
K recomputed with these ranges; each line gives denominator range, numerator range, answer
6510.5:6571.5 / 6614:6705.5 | 0.93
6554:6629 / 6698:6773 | 0.85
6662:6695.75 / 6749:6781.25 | 0.94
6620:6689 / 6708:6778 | 0.90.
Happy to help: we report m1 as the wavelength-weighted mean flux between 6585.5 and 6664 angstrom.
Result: 21.5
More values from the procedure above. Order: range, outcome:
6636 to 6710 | 19.8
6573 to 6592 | 22.8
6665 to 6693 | 19.2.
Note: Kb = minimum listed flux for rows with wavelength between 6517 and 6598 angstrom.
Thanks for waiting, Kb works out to 19.58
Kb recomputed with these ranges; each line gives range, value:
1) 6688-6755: 16.31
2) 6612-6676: 18.3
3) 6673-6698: 17.01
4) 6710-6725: 16.34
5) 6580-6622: 20.56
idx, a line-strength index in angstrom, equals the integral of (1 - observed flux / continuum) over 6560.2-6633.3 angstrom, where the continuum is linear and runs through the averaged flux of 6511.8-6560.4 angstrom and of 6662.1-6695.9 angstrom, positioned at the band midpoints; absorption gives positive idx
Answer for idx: -3.1 angstrom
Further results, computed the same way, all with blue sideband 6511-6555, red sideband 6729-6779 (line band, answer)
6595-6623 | -1.4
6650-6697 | 0.3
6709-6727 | 0.8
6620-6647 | -1.4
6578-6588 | -0.6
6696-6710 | -0.1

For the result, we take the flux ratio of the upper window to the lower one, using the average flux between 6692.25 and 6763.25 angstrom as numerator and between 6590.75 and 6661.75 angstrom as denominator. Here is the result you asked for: 0.84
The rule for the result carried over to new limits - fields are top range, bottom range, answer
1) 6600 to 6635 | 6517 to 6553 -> 0.96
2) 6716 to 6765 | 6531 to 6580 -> 0.78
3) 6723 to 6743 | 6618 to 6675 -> 0.85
